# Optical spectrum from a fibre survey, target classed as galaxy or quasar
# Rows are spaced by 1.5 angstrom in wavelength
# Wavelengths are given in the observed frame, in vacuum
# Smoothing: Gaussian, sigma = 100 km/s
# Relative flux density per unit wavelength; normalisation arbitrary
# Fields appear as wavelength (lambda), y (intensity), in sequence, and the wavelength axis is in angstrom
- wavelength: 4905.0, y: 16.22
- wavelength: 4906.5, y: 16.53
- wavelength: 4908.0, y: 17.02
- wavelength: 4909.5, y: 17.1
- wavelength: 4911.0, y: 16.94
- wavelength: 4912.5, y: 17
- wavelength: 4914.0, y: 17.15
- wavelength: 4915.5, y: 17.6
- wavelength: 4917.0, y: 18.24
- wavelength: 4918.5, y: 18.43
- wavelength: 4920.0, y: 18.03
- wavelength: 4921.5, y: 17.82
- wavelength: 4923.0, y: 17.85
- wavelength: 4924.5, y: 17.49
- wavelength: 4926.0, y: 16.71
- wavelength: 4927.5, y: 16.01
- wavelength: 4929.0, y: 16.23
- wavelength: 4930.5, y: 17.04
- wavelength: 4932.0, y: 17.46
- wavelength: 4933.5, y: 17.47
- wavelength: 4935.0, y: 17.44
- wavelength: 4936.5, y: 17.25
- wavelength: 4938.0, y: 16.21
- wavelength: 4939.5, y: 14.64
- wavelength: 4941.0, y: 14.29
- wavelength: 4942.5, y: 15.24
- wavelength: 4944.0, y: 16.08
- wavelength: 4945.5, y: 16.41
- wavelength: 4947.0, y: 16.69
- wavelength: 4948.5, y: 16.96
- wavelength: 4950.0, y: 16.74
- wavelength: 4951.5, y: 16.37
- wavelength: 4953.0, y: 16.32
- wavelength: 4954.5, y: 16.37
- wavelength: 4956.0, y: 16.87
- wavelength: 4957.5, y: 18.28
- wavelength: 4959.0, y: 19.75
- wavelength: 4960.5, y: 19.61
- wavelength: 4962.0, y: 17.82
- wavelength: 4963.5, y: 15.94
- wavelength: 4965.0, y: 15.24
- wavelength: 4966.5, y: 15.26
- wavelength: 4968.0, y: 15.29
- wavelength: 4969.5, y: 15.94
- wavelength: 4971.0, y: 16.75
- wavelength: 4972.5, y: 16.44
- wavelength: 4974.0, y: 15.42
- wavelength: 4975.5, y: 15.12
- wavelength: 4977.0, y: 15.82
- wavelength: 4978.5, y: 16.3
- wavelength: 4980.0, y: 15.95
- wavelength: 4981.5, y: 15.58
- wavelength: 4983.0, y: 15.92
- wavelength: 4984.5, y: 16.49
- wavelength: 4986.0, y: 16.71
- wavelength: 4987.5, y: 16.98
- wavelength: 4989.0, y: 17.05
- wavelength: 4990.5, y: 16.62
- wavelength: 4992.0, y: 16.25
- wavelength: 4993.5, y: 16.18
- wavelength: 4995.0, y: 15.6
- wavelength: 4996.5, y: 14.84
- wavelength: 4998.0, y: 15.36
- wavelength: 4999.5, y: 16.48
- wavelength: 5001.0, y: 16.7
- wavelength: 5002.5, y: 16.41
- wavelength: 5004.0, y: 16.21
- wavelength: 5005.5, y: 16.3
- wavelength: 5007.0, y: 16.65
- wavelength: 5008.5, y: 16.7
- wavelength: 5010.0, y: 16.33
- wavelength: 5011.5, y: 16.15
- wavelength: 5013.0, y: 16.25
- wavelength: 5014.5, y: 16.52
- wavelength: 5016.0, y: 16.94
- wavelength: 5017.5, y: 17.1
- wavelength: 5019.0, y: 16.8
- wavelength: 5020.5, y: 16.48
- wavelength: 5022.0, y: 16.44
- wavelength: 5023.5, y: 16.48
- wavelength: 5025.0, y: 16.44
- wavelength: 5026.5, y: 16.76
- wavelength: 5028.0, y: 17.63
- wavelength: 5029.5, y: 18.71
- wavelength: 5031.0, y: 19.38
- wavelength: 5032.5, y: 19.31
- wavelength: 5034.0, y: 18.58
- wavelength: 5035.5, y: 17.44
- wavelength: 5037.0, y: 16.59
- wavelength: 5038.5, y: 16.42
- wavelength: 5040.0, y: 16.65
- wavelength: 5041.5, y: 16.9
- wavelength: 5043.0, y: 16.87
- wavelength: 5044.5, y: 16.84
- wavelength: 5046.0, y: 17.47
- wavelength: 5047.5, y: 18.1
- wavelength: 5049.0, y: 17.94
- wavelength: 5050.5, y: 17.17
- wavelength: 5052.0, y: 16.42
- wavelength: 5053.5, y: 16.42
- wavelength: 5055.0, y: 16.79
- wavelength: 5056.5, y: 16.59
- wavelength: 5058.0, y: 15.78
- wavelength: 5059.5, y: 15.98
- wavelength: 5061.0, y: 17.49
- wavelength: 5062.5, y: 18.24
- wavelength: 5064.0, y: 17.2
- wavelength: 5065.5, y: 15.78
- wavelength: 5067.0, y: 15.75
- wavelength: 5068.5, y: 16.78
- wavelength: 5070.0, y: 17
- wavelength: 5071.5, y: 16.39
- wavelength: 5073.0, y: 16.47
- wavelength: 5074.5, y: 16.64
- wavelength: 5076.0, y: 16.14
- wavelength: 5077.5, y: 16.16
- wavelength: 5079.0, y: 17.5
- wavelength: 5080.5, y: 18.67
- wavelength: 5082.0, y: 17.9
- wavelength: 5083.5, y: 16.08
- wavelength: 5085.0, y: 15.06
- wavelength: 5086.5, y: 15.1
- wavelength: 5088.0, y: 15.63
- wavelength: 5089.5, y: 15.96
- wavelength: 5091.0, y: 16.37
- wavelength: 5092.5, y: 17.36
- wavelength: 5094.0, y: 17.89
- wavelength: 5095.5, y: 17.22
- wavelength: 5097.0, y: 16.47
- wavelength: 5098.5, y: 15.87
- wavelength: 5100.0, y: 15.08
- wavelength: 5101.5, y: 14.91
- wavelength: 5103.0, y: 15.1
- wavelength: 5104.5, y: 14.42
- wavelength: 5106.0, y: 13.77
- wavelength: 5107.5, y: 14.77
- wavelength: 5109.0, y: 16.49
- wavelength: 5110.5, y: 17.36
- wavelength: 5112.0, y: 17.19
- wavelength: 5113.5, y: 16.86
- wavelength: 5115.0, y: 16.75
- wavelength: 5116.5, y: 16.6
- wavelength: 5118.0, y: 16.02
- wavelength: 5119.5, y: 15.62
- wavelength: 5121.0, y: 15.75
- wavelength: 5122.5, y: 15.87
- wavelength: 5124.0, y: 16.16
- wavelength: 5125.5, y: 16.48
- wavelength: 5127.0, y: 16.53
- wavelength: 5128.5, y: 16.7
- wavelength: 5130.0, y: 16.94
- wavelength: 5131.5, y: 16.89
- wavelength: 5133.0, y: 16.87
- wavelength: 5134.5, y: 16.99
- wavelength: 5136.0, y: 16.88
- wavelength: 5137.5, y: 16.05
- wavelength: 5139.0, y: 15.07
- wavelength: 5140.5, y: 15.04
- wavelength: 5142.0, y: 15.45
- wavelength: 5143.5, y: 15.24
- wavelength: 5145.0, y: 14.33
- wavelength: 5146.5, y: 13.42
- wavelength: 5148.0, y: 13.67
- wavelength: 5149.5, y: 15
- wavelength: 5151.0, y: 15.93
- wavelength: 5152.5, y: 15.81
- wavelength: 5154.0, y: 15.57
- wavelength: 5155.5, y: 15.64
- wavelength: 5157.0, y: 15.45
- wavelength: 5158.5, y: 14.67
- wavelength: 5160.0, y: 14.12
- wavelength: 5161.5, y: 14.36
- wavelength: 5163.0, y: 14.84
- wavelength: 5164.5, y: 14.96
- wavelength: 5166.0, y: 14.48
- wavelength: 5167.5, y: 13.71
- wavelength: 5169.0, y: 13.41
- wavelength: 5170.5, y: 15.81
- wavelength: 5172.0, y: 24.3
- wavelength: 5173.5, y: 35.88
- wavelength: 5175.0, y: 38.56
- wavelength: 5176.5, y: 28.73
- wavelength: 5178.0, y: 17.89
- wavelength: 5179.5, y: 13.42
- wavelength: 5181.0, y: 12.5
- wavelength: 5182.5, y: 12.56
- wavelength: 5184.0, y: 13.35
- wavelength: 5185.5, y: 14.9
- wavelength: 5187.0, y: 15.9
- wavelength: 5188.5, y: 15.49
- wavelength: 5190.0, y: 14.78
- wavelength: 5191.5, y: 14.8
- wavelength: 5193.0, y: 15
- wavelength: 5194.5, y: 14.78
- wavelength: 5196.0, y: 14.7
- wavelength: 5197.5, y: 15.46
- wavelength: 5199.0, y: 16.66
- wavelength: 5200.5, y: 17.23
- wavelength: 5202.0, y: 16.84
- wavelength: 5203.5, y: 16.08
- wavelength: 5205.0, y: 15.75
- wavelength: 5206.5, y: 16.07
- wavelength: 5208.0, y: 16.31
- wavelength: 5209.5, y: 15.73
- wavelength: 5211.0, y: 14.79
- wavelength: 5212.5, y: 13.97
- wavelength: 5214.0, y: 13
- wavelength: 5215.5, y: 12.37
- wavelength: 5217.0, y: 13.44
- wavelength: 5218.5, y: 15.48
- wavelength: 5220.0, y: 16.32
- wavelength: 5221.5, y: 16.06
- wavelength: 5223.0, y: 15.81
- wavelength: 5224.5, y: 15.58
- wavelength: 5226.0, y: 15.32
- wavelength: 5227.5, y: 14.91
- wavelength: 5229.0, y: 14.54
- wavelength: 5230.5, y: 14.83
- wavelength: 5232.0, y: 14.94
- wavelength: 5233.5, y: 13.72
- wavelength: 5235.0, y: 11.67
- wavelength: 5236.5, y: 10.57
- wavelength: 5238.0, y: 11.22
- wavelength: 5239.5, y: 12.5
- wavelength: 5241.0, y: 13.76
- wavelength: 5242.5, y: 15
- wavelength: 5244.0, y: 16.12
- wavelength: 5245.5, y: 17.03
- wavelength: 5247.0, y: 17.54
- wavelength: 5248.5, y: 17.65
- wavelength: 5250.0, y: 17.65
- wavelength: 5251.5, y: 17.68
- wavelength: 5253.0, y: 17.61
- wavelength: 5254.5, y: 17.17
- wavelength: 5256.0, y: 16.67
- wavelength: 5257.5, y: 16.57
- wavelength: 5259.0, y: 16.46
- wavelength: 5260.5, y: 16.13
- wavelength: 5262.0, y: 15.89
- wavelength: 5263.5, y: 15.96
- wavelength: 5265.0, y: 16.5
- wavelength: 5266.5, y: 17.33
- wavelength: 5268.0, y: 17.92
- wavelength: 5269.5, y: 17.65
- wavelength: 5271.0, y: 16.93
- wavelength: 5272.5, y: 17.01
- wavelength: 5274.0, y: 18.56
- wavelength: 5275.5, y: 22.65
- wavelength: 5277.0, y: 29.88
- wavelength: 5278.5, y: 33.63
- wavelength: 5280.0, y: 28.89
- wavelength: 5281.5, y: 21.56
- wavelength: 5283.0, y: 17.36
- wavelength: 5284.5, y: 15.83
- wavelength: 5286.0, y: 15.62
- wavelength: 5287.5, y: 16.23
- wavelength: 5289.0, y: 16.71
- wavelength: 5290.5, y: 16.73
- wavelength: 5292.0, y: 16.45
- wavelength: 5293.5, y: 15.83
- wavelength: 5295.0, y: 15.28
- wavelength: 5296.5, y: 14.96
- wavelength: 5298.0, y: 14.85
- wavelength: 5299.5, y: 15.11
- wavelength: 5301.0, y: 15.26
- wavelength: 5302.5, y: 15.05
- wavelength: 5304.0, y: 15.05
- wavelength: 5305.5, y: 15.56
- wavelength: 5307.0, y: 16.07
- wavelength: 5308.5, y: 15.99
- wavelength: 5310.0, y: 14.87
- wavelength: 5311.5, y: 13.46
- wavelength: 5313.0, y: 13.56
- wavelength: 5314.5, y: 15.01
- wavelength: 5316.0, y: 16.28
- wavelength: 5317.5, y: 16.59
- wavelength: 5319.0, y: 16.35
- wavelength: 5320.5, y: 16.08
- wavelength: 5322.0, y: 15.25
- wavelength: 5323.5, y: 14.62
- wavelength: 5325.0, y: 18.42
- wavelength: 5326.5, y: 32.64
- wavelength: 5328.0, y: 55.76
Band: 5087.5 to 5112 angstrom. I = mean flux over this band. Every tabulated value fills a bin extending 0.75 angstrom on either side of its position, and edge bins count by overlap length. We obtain 16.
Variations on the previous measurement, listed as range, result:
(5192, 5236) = 15.1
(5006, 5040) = 17.1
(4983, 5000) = 16.2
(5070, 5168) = 15.9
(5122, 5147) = 16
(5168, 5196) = 18.3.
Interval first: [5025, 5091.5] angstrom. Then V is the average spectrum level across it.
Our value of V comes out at 16.9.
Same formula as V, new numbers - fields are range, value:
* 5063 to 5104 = 16.4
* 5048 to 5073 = 16.7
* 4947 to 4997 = 16.5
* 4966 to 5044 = 16.6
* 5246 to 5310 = 17.7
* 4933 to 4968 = 16.6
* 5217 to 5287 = 17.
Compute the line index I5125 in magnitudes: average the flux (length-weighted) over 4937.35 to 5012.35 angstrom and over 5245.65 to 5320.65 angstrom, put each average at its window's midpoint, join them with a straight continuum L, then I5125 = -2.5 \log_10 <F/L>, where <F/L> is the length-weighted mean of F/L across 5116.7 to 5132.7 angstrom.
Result 0.03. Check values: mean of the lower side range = 16.3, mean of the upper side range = 17.4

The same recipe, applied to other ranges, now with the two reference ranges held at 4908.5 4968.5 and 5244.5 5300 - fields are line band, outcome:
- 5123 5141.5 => 0.08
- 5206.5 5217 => 0.23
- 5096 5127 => 0.11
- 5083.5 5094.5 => 0.08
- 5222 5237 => 0.25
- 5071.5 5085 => 0.04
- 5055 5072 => 0.04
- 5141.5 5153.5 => 0.19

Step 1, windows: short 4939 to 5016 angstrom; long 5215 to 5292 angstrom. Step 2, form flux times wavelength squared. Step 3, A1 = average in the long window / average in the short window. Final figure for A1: 1.15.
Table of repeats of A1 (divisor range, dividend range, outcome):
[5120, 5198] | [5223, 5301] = 1.07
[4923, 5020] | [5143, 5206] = 1.09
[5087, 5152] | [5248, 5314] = 1.17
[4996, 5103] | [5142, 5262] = 1.01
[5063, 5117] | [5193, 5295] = 1.08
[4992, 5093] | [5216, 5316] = 1.08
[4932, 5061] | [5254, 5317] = 1.17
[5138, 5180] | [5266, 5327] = 1.08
